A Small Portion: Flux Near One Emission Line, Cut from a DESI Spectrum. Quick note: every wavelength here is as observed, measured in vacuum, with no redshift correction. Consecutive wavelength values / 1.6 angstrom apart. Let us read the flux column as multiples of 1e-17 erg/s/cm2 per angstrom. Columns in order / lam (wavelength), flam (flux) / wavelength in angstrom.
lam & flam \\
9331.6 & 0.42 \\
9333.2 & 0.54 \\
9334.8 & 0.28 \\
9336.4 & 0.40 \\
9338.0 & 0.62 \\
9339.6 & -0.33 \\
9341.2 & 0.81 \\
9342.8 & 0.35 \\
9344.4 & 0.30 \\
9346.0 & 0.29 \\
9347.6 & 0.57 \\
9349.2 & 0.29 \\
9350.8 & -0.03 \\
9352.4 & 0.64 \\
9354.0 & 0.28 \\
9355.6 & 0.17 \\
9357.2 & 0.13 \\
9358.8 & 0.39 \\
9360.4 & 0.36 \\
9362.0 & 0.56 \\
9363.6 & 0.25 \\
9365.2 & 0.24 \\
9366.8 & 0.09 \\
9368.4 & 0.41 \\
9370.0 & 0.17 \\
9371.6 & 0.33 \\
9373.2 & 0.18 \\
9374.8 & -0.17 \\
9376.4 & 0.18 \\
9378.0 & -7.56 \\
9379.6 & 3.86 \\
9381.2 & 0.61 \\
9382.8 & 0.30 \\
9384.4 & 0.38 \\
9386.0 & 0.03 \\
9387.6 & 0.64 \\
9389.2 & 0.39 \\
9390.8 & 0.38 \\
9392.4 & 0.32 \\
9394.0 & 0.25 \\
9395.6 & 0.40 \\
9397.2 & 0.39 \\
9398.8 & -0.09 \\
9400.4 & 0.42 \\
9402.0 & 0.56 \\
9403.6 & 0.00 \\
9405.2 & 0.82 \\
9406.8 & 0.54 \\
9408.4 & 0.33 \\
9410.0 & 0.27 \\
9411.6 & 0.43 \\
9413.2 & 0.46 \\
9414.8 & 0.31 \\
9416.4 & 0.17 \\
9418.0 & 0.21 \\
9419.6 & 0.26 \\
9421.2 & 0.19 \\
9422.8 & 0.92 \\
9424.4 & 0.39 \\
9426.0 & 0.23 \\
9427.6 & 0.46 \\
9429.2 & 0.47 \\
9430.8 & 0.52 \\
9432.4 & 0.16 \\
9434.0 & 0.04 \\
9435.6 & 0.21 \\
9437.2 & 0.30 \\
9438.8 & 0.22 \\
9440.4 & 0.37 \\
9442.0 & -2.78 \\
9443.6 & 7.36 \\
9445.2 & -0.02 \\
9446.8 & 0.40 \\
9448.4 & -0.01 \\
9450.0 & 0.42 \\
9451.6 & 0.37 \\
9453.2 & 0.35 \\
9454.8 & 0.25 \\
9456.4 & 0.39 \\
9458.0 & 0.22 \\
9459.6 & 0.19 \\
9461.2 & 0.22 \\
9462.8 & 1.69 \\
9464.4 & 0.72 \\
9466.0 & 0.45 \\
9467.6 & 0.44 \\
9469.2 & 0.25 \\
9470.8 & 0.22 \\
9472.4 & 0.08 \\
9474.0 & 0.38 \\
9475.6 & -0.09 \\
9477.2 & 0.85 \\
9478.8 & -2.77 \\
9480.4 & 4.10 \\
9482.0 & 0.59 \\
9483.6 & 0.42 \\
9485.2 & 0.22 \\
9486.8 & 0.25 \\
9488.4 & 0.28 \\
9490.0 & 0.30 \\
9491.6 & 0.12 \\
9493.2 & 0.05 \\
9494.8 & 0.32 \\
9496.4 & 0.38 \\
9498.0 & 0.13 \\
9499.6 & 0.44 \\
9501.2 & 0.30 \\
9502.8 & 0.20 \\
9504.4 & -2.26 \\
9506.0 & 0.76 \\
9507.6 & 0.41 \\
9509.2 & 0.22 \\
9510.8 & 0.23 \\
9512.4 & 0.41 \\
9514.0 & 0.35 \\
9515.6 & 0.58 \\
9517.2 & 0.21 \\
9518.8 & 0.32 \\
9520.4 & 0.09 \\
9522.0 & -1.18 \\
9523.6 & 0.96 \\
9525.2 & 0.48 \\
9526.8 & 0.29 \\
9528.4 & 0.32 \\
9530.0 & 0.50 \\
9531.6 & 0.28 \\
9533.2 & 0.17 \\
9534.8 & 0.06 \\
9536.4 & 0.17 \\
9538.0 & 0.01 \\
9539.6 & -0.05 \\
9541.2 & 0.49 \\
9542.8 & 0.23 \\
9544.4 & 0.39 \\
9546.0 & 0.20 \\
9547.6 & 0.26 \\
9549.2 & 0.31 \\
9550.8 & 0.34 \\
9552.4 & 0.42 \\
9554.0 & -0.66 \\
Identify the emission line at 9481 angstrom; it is [O III]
